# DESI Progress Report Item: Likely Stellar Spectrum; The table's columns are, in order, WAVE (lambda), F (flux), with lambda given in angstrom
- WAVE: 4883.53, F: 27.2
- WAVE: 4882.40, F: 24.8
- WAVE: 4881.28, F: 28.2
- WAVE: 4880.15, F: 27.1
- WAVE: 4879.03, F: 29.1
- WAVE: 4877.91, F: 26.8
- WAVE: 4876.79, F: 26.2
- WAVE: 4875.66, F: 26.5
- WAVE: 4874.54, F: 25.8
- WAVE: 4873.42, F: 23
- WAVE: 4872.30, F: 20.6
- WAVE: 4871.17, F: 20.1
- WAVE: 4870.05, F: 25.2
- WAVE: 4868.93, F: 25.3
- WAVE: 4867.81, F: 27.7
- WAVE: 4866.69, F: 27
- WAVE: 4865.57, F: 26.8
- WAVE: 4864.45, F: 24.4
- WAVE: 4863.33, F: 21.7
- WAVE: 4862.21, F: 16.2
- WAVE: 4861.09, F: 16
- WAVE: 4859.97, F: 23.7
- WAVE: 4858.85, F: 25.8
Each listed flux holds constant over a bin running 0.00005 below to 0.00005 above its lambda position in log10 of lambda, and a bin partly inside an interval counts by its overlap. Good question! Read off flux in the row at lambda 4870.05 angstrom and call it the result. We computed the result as 25.2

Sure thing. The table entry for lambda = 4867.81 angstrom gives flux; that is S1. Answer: 27.7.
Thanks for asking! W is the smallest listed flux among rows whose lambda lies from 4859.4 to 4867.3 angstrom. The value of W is 16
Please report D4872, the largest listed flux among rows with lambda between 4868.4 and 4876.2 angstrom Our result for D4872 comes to 26.5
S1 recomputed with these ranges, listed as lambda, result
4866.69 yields 27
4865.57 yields 26.8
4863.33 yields 21.7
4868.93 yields 25.3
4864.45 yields 24.4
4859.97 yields 23.7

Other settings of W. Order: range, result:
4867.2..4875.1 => 20.1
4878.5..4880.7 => 27.1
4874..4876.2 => 25.8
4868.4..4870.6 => 25.2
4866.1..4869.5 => 25.3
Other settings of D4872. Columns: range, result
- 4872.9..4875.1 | 25.8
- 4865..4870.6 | 27.7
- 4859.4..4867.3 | 27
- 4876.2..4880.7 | 29.1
